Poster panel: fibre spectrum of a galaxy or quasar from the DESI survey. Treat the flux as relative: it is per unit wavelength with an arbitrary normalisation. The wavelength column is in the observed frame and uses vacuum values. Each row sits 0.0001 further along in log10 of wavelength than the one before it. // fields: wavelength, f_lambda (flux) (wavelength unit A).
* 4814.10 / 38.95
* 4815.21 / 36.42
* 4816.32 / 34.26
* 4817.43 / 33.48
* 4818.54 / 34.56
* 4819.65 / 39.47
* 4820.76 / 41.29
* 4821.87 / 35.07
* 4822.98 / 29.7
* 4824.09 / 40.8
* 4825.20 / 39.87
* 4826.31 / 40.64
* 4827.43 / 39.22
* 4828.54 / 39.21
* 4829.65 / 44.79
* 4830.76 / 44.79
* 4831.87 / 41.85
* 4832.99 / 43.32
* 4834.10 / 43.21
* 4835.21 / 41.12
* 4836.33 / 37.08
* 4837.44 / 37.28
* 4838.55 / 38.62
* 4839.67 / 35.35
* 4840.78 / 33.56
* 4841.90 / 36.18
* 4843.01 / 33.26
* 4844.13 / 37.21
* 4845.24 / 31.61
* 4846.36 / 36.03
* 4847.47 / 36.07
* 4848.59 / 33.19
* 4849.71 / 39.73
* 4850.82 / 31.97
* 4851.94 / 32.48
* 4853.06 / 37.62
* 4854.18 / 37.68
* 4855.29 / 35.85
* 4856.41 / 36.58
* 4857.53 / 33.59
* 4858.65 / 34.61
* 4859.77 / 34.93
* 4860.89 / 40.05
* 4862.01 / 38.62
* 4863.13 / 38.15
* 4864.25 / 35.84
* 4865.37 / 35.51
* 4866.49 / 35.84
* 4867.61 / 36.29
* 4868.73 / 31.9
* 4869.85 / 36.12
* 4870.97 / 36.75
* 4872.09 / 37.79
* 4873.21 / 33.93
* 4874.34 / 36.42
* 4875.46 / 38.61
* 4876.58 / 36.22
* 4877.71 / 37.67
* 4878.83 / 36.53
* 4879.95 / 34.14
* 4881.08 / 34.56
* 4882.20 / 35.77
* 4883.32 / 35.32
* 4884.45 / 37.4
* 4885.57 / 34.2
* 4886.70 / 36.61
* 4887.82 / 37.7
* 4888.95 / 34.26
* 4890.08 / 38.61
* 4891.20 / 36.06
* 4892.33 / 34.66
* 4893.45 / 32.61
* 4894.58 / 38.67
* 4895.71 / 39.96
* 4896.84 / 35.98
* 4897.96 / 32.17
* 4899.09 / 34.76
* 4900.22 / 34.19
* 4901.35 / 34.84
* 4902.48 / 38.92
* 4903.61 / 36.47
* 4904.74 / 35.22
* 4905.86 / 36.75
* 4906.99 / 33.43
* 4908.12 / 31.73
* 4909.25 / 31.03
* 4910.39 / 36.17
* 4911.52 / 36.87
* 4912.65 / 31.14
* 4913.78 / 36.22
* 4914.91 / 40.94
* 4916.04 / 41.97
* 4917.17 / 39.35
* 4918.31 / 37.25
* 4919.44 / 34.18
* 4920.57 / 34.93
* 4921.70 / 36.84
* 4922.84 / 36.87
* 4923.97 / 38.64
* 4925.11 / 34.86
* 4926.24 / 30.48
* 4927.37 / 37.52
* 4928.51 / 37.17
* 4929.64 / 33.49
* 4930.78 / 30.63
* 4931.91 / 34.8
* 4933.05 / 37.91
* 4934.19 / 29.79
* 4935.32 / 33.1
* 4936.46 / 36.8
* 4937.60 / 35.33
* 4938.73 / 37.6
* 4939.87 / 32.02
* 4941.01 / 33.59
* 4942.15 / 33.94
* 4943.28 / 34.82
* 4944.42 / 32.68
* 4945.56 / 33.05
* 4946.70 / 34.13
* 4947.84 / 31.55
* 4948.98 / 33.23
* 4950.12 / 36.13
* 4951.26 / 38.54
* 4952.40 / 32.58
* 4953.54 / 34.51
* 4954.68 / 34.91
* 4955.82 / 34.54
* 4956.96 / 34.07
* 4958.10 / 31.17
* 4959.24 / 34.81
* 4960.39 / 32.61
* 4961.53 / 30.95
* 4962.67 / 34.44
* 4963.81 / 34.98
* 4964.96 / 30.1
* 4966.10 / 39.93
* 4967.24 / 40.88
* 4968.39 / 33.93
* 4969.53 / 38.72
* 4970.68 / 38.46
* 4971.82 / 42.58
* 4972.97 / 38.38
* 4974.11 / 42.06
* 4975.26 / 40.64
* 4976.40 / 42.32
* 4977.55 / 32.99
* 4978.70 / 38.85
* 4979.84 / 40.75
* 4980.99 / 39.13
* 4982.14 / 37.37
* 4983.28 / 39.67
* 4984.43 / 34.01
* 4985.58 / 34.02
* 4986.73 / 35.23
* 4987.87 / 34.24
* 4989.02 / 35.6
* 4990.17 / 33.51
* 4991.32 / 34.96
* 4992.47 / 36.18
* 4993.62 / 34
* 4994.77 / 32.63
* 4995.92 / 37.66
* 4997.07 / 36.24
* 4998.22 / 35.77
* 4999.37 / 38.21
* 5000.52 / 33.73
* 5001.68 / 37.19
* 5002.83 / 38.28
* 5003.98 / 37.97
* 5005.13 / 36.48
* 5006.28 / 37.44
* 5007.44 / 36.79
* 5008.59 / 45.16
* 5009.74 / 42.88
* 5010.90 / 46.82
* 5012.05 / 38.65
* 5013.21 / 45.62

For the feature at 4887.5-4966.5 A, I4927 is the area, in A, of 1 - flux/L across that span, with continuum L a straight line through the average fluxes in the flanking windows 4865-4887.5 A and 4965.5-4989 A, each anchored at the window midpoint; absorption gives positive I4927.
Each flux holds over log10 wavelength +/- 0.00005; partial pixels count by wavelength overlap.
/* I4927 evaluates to 4.3 A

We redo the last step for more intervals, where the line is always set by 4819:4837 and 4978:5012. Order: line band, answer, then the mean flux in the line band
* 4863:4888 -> 2.1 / 36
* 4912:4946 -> 2.7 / 35.3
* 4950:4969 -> 1.6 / 34.6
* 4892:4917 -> 2.0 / 35.7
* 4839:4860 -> 2.4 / 35.1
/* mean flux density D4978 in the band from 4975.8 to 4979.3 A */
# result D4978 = 38.2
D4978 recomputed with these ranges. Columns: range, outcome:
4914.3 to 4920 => 38.7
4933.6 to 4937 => 33.2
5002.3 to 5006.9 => 37.5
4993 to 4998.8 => 35.3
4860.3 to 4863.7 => 38.9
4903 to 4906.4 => 36.3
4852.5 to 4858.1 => 36.3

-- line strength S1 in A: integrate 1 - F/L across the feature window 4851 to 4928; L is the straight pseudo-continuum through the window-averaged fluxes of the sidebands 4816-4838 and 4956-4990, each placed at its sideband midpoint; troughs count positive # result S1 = 4.2 A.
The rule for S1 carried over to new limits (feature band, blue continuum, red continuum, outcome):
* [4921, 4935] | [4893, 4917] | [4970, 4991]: 0.58 A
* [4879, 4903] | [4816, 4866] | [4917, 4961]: 0.06 A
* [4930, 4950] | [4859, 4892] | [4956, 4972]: 0.97 A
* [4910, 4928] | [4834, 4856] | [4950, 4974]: -0.33 A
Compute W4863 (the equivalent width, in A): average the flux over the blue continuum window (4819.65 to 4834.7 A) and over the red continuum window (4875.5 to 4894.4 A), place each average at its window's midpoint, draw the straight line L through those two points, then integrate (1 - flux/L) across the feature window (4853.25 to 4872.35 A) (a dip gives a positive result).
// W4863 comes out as 0.68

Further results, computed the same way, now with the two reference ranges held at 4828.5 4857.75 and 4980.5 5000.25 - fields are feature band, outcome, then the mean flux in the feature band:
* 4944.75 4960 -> 0.9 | 34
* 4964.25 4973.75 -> -0.5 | 37.9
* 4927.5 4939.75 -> 0.6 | 34.7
